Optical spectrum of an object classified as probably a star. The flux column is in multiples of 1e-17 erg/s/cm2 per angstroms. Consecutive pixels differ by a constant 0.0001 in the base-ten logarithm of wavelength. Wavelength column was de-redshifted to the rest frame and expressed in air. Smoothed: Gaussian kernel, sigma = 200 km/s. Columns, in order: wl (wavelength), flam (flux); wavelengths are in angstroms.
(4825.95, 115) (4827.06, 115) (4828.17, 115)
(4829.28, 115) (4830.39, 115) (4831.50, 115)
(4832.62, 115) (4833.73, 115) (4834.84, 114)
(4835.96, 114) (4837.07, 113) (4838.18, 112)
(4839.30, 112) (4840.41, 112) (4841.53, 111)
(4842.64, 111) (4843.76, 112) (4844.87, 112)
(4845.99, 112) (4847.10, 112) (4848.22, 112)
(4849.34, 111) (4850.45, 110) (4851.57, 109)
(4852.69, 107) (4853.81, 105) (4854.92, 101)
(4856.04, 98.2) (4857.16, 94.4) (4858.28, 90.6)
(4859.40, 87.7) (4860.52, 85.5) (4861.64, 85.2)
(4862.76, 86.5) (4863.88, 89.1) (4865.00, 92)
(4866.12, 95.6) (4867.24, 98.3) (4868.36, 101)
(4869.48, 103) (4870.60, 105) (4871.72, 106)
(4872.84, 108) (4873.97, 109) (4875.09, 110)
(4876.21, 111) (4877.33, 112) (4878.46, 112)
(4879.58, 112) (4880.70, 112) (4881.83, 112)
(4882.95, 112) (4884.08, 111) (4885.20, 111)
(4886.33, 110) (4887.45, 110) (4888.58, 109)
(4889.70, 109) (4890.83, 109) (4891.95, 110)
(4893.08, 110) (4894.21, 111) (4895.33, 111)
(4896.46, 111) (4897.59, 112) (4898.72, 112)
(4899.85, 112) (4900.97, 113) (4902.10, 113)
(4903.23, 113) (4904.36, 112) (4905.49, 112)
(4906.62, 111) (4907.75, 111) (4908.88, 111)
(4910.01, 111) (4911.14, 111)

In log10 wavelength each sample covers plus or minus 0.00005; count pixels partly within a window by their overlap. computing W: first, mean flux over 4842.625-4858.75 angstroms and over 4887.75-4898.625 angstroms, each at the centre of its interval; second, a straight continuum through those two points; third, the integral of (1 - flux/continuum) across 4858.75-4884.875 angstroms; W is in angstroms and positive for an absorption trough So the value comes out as 1.4 angstroms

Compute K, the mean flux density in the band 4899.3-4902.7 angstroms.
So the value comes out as 113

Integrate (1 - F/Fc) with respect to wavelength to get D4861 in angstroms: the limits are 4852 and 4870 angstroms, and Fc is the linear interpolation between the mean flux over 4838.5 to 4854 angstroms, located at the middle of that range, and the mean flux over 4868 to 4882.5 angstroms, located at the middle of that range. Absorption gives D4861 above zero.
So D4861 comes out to 2.4 angstroms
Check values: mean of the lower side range 111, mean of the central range 95.1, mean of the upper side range 109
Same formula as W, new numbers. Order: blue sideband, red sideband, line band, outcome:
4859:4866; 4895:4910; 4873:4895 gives -2.2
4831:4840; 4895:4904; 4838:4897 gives 3.7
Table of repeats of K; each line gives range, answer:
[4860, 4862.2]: 85.3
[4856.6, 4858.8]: 92.4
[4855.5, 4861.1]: 91.1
